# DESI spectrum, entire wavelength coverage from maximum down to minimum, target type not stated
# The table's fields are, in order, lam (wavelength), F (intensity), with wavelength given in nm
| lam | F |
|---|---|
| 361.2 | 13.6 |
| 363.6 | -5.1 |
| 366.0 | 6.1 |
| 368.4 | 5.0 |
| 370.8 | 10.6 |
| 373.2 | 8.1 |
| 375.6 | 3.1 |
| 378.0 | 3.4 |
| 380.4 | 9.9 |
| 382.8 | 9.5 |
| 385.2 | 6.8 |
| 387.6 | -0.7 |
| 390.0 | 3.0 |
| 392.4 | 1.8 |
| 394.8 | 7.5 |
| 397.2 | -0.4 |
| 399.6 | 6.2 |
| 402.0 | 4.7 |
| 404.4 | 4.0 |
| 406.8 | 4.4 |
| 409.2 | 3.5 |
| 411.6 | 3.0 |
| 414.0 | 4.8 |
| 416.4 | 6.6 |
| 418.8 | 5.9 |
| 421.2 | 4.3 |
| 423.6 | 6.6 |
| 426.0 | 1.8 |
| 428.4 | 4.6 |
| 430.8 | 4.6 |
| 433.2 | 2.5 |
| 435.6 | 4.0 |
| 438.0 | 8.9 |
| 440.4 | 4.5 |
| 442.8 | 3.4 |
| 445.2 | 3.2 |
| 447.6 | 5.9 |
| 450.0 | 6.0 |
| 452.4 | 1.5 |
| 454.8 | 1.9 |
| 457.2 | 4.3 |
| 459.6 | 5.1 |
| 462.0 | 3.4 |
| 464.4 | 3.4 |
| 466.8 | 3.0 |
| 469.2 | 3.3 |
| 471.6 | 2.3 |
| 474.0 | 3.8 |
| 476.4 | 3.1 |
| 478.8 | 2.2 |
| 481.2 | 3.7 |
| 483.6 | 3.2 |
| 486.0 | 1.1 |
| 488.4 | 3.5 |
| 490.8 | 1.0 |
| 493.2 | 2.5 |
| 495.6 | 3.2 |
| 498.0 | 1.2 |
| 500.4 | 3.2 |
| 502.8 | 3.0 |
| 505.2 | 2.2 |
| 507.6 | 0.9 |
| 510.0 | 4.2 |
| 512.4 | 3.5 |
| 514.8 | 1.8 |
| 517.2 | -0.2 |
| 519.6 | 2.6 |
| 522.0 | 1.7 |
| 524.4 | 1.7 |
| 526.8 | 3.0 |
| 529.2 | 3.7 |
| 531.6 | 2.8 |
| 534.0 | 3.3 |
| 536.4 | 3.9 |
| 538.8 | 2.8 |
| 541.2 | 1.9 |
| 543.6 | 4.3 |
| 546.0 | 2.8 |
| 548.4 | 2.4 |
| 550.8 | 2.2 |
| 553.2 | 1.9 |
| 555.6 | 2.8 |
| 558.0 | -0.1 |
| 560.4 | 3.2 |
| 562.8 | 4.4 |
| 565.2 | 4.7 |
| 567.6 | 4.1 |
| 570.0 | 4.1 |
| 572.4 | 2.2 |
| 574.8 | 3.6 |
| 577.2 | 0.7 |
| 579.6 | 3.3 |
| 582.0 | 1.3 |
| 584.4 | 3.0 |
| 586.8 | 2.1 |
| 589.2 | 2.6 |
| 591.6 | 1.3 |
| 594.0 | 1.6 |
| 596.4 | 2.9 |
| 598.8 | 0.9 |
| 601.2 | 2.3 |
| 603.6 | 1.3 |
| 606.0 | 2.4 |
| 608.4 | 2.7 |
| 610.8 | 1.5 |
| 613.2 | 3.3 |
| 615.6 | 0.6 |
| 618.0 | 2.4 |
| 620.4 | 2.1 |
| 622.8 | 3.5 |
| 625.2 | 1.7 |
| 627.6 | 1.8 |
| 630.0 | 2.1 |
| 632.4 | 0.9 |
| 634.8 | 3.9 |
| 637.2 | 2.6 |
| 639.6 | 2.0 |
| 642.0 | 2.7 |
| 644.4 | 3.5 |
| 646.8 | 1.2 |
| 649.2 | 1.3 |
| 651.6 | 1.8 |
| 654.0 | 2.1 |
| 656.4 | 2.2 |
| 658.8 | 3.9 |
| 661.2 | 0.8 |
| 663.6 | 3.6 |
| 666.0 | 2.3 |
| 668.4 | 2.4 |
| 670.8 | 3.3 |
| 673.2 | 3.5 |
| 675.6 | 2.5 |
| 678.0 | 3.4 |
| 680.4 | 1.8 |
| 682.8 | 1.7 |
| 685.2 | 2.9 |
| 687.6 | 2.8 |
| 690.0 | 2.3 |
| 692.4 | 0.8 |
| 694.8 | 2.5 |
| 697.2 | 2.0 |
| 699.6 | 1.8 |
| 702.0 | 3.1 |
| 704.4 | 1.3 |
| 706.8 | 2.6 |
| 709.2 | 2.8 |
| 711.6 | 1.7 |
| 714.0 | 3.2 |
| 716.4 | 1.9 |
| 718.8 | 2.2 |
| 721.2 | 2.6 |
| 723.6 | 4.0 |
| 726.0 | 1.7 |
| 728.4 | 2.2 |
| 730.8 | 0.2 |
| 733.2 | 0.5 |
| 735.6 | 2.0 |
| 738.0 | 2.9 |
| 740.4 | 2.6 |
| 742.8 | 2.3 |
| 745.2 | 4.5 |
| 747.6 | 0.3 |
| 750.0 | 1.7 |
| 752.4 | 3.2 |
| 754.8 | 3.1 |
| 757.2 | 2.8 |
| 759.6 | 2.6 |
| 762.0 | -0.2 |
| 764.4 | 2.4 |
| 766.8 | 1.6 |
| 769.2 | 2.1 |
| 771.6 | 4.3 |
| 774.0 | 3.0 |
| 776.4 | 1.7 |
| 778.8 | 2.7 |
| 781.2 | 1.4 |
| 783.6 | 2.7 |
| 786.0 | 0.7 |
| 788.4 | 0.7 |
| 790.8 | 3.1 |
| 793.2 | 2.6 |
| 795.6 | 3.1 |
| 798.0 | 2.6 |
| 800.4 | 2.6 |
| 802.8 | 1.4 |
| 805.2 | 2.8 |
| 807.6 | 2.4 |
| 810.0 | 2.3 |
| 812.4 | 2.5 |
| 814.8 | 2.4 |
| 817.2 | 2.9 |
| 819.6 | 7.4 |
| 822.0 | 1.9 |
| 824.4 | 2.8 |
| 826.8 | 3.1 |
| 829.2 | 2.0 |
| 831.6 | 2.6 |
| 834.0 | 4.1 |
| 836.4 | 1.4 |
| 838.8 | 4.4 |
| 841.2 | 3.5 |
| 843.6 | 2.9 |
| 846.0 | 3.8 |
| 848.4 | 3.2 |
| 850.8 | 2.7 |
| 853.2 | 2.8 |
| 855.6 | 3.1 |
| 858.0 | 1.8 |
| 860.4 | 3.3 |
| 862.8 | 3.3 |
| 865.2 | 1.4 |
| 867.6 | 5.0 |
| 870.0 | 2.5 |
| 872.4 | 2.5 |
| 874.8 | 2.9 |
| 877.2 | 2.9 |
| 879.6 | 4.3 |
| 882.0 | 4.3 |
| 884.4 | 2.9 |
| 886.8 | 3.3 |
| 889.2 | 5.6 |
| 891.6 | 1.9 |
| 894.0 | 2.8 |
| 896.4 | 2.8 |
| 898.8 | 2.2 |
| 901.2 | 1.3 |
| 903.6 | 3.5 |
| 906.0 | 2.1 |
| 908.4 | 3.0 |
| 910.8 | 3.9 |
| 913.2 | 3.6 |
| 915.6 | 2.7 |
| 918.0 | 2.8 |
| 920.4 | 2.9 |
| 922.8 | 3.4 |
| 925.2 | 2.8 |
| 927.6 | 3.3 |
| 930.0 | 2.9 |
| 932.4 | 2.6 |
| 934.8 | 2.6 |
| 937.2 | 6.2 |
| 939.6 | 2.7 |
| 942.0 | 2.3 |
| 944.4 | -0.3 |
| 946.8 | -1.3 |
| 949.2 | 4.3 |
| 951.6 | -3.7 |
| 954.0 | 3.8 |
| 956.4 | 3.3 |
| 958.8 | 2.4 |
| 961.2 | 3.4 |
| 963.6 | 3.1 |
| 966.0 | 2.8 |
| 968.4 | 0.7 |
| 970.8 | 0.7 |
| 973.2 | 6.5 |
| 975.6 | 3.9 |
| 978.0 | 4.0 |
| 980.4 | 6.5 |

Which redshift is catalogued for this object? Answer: 1.198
